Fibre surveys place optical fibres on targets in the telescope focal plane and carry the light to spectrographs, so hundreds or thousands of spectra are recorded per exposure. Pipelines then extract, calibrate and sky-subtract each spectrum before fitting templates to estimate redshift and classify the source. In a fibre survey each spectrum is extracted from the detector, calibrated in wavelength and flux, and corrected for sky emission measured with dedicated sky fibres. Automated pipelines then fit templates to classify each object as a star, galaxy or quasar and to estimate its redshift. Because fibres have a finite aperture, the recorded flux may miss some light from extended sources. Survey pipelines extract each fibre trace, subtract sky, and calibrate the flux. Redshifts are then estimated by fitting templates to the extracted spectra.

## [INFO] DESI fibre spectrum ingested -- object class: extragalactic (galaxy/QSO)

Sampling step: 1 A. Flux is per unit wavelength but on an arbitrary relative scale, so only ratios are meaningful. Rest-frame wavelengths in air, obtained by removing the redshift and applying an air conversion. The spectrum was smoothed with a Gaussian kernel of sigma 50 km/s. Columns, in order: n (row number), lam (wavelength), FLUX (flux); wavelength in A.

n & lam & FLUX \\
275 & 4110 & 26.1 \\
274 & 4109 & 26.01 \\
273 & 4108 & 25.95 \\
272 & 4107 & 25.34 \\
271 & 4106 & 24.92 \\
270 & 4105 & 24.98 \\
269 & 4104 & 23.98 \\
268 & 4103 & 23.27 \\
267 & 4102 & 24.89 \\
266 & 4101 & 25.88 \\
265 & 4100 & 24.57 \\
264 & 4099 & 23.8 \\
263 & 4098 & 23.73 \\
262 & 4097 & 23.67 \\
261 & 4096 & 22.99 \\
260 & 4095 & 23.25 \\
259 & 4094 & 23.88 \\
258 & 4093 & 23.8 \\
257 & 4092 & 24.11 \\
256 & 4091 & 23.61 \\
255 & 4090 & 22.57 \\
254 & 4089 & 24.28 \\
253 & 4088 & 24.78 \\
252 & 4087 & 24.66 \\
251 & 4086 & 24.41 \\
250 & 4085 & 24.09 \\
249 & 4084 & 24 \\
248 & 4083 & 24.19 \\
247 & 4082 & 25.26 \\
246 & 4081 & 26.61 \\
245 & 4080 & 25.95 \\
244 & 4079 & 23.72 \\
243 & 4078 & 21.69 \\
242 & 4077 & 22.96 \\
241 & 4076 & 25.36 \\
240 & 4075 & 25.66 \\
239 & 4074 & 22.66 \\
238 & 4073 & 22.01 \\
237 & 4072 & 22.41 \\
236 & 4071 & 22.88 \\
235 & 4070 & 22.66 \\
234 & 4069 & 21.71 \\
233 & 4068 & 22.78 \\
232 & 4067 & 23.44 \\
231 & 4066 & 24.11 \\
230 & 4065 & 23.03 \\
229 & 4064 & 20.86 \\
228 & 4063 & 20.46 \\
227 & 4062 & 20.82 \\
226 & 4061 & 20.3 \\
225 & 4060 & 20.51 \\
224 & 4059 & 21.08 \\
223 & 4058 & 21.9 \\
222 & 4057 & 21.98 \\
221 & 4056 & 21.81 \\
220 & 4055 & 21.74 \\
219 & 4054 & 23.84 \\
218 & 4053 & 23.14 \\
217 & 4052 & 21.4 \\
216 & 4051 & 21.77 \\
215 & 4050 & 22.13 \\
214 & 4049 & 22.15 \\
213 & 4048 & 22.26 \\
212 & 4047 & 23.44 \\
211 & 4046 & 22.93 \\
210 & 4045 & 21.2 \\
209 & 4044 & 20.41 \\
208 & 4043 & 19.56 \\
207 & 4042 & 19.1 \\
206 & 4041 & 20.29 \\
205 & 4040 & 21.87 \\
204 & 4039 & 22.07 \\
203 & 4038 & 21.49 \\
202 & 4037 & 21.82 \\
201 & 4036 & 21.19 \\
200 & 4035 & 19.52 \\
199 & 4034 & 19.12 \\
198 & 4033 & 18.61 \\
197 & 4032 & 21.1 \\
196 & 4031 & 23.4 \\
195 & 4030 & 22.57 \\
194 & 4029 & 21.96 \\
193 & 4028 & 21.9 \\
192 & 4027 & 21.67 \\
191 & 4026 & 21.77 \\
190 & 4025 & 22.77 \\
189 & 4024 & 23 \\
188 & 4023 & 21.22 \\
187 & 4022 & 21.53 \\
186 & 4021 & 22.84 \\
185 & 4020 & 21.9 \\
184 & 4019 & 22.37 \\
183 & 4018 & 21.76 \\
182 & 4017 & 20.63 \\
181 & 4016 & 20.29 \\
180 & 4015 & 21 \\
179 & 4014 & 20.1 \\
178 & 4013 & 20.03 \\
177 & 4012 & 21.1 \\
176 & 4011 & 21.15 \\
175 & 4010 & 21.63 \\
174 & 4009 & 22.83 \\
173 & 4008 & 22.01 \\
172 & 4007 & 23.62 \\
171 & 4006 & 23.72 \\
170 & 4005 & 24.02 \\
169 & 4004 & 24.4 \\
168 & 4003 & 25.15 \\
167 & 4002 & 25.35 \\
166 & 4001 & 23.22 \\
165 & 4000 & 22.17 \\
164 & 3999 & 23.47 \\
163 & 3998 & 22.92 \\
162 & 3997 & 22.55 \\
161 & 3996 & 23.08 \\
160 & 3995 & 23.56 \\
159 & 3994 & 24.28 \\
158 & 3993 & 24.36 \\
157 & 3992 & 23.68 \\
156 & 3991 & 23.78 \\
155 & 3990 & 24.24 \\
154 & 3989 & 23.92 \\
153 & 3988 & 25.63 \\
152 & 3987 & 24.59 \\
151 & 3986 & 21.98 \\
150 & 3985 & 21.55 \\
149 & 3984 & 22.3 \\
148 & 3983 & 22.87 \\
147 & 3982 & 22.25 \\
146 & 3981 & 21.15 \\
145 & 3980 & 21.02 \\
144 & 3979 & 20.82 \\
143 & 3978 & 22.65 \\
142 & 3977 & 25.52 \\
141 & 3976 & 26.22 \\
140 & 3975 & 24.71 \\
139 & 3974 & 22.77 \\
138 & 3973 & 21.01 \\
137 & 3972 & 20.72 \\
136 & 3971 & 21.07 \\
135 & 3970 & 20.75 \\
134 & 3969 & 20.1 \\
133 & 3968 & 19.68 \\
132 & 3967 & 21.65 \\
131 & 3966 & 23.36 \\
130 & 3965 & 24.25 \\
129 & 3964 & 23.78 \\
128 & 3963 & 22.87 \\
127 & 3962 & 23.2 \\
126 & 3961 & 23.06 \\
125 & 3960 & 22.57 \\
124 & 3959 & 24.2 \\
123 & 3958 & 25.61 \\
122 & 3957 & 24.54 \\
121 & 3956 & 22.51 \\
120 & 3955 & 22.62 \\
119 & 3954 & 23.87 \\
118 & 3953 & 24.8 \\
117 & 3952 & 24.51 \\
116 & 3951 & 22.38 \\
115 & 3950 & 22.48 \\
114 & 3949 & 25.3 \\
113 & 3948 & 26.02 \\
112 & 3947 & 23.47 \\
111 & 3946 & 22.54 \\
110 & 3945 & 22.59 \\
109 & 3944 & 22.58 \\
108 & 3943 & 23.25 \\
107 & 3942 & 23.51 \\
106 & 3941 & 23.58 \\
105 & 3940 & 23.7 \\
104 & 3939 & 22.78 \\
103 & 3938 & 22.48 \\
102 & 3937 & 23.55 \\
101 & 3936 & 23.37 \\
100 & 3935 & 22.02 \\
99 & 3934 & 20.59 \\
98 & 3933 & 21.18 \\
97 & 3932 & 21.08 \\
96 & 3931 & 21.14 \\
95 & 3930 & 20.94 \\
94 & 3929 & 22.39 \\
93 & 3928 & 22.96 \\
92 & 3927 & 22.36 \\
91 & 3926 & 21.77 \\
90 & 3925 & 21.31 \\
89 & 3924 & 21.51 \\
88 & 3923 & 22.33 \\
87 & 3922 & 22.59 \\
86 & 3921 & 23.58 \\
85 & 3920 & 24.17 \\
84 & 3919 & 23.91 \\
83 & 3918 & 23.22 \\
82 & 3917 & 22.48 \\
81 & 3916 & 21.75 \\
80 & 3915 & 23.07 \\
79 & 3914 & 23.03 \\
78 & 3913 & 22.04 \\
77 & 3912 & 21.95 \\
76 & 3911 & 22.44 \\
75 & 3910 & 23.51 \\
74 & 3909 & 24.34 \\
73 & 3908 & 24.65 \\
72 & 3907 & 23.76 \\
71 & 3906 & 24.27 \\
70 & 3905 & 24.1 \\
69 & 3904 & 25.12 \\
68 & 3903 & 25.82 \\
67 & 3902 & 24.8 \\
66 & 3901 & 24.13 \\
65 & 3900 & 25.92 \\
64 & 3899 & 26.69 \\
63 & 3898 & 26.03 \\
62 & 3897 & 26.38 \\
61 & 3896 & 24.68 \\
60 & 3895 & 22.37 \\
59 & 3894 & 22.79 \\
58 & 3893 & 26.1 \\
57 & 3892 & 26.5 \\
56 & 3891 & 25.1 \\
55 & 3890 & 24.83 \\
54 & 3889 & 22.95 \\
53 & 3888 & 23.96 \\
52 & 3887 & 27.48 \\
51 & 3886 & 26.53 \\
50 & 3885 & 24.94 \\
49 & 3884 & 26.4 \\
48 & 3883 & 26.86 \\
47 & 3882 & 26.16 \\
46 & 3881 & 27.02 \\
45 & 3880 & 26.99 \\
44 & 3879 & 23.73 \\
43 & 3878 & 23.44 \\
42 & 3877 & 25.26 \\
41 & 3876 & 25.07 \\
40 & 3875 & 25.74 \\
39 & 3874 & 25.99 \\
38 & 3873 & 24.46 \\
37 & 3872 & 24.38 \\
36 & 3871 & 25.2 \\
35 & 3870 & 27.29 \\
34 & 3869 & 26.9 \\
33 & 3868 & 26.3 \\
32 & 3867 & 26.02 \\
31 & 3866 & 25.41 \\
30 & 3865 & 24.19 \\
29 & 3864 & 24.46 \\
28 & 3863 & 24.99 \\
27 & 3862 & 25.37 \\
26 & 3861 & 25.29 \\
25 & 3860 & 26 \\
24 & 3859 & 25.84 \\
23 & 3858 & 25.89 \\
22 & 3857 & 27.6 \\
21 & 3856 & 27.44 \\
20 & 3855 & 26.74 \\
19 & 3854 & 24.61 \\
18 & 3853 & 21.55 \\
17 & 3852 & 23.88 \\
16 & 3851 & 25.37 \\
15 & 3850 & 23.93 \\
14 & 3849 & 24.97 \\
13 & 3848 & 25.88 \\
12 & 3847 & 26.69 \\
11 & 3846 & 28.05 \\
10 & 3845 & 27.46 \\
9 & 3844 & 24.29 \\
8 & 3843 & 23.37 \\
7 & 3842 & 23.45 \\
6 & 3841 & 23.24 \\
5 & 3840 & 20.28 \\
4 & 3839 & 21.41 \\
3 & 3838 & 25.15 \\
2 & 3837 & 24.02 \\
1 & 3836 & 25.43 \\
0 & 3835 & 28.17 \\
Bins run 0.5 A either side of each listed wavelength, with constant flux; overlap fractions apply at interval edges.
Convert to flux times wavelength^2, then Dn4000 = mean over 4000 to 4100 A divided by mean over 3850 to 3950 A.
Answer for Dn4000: 1.0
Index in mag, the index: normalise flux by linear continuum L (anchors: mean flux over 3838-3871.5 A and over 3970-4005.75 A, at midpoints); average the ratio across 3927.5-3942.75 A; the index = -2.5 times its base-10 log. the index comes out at 0.075 mag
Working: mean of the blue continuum 25.1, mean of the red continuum 23.2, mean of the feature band 22.4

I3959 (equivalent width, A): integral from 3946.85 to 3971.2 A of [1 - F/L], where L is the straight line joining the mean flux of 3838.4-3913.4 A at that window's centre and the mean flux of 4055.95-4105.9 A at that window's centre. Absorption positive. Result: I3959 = 1.2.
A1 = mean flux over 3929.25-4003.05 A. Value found 23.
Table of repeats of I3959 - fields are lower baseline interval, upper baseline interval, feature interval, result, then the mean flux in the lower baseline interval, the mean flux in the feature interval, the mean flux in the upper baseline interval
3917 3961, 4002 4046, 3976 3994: -0.8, 23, 23.2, 21.7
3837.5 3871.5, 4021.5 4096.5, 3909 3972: 3.2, 25.1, 22.8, 22.4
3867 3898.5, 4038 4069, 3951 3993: 0.9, 25.4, 23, 21.7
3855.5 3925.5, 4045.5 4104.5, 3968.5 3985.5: 1.3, 24.8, 22.2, 23.2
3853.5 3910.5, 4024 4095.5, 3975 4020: 1.2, 25.3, 22.8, 22.5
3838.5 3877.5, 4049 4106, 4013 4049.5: 3.5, 25.1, 21.4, 23.3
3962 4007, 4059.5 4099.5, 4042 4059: 1.0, 23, 21.9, 23.3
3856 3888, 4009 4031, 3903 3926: 1.3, 25.7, 23.2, 21.7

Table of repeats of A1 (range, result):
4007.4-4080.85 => 21.9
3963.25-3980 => 22.4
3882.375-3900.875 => 25.3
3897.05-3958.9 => 23.3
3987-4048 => 22.2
